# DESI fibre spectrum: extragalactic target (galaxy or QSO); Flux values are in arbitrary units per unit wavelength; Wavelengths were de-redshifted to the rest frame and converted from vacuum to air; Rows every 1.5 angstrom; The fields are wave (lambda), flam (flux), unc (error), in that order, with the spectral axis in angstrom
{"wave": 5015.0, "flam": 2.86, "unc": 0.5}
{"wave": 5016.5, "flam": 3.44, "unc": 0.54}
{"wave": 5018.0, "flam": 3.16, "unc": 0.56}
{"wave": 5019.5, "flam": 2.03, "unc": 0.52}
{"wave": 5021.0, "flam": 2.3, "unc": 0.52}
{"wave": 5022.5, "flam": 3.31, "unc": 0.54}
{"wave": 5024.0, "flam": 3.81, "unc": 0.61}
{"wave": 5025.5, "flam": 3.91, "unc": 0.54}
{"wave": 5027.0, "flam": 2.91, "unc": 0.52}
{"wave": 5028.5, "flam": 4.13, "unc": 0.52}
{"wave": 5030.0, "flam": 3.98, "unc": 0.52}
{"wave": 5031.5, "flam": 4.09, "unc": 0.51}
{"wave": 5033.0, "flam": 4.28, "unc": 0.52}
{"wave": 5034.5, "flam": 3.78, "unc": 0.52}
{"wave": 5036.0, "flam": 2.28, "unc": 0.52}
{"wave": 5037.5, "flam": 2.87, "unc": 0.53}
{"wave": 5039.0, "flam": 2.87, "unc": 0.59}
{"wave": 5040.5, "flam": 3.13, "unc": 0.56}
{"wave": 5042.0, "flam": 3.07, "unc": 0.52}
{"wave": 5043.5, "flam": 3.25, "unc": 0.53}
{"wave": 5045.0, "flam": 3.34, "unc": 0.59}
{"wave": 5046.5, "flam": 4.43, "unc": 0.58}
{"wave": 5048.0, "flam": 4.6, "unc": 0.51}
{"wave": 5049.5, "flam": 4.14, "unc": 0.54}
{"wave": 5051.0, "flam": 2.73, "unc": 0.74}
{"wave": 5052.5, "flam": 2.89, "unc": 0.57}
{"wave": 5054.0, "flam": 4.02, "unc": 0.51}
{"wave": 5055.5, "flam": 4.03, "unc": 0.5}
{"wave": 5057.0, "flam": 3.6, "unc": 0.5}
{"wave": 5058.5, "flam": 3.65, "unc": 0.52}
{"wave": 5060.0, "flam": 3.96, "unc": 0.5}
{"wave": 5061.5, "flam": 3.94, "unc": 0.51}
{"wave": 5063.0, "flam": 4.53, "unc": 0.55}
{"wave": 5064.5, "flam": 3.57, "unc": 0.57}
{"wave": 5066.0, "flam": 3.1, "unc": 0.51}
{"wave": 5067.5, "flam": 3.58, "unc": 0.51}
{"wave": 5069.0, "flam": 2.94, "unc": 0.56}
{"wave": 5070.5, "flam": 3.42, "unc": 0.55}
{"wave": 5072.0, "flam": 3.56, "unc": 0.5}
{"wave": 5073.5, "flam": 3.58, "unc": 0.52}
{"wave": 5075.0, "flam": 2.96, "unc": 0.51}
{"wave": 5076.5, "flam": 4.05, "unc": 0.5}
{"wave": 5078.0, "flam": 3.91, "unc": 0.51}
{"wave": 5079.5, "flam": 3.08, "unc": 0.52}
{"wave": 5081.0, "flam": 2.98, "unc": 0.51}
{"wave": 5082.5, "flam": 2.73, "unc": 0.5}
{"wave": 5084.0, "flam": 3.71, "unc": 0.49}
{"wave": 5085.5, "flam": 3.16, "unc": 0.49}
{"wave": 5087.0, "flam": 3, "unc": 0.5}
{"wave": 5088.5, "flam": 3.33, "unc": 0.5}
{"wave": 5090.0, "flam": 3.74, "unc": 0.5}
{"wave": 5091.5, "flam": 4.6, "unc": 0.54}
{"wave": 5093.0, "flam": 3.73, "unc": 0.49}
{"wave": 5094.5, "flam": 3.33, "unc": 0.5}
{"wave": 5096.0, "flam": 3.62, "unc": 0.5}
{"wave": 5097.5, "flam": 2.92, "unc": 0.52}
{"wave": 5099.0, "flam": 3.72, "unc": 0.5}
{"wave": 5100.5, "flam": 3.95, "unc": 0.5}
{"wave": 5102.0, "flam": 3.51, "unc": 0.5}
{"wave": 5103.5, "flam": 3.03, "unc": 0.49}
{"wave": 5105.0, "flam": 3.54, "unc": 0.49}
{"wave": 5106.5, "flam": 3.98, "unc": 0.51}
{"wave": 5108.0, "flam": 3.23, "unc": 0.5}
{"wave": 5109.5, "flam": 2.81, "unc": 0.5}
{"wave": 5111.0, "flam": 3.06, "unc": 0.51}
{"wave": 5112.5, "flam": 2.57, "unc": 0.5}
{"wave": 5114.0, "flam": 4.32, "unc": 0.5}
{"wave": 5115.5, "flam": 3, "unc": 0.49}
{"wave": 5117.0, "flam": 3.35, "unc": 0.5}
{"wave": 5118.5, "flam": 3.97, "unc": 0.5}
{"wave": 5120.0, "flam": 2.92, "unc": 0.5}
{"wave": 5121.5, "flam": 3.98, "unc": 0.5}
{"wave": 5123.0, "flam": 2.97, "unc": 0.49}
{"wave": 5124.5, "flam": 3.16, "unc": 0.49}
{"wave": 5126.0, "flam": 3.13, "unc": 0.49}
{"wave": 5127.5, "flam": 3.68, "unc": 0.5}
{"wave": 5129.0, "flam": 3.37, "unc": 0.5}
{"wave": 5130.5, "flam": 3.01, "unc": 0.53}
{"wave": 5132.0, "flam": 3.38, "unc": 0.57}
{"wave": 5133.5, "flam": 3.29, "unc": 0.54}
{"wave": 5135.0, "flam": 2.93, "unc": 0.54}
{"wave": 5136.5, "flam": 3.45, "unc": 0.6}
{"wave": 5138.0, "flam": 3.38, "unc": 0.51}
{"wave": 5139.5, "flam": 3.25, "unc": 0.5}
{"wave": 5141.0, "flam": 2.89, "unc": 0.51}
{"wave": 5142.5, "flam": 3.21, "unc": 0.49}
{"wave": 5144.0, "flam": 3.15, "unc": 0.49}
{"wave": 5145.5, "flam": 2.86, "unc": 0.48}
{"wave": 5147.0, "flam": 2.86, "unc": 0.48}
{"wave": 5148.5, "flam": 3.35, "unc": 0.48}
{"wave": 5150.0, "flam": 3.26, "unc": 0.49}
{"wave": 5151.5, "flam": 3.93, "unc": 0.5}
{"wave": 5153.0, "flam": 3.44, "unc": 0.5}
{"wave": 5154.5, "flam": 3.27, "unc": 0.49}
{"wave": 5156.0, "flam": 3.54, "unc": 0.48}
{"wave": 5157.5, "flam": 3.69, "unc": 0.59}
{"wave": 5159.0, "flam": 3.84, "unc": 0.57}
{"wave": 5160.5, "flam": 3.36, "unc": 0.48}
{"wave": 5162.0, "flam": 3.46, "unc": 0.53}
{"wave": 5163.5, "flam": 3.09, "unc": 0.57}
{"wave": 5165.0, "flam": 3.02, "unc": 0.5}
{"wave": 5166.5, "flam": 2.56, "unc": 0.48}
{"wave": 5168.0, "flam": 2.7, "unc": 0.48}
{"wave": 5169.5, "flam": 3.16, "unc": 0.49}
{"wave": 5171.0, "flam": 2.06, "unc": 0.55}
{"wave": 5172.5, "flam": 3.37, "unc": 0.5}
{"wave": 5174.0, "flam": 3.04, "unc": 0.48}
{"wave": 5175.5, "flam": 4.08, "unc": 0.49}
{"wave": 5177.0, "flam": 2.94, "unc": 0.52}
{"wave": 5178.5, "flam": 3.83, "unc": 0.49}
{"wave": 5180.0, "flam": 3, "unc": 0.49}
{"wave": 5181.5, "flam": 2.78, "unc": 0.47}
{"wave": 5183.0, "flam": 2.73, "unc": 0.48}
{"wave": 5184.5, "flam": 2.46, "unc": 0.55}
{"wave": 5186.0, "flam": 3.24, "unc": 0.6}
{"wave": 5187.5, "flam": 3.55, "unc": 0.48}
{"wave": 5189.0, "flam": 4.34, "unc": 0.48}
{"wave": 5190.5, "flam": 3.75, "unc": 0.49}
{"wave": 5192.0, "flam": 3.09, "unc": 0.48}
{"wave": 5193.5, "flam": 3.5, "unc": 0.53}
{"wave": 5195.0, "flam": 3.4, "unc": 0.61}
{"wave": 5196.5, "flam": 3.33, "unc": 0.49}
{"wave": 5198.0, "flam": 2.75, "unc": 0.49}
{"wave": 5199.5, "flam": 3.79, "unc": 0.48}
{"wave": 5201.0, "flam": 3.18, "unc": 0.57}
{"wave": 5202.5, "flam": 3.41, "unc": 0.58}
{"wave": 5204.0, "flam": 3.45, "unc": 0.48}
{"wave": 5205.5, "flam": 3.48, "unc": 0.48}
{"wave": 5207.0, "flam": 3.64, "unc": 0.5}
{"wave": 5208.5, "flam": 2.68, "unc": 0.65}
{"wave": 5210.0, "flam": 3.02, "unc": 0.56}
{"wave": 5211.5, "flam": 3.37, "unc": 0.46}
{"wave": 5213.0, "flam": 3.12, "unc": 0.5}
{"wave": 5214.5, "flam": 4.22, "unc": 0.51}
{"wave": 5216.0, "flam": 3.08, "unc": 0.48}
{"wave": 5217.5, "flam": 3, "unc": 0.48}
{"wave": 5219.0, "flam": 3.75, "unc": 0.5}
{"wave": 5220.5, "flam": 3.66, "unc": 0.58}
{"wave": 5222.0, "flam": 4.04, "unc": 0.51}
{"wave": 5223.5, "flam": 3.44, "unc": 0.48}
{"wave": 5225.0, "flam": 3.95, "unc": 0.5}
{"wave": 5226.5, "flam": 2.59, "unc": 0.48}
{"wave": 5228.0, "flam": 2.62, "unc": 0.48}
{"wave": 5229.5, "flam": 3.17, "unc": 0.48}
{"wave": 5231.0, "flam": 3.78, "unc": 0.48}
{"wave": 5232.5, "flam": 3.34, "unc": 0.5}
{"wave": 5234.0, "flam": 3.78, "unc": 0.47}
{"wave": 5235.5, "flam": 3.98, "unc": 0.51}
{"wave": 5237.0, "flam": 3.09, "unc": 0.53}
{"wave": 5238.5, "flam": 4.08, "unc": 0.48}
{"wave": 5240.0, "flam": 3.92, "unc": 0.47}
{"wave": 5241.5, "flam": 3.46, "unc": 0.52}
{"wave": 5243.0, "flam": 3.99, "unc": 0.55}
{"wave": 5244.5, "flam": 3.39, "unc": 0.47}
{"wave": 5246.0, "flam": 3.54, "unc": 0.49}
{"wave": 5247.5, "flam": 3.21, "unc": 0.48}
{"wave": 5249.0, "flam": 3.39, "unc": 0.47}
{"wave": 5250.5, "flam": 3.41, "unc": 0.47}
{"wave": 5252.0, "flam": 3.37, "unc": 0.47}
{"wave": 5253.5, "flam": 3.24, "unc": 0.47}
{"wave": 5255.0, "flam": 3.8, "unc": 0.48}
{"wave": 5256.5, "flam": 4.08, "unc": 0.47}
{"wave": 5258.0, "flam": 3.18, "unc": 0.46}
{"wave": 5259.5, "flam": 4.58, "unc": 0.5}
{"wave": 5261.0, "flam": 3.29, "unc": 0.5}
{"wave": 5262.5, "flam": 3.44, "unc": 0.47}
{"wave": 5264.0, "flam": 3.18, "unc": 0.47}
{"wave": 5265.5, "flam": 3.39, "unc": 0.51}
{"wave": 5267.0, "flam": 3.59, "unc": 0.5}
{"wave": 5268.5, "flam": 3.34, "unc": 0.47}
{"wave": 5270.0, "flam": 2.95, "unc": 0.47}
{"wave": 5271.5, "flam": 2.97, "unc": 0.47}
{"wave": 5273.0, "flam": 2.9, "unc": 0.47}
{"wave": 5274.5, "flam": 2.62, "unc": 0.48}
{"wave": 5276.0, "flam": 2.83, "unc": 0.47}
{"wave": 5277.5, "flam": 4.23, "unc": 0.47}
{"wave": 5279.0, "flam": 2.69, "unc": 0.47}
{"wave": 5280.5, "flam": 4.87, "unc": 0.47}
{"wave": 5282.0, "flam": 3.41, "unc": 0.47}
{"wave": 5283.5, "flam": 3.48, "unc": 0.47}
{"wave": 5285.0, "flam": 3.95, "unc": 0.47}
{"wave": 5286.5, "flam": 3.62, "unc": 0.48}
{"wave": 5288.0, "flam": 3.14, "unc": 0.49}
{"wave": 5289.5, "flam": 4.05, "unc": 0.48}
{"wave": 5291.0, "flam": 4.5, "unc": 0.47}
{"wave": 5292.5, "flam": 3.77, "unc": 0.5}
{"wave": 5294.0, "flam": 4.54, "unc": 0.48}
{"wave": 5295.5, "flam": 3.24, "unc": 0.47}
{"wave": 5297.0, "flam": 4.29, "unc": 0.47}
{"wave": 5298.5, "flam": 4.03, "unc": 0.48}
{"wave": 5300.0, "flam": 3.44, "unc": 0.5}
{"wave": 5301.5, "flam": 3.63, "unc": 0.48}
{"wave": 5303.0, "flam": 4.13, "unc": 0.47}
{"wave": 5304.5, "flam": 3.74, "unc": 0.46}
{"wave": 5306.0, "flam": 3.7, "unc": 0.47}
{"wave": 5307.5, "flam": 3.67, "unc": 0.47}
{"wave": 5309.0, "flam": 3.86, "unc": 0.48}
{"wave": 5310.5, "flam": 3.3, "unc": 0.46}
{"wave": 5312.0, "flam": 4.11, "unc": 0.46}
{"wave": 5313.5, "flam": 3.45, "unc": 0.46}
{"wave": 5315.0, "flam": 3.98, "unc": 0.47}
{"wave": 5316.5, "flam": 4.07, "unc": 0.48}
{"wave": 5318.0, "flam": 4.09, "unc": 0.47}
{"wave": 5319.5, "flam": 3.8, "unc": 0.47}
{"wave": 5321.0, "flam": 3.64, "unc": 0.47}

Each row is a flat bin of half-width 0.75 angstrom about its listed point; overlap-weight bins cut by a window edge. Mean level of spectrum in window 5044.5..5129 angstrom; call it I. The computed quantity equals 3.51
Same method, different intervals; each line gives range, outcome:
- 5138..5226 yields 3.3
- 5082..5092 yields 3.46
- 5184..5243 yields 3.43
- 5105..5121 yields 3.34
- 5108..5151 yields 3.24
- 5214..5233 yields 3.42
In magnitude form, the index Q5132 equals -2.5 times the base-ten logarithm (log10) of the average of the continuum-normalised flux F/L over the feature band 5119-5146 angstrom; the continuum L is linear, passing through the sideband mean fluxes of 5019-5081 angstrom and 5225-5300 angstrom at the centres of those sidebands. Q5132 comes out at 0.09 mag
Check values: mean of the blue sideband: 3.5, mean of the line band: 3.23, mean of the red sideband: 3.54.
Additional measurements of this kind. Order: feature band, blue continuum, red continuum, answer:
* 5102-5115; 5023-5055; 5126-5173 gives 0.006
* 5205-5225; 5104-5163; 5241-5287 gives -0.009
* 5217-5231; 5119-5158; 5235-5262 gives 0.046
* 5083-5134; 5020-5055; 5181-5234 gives 0.003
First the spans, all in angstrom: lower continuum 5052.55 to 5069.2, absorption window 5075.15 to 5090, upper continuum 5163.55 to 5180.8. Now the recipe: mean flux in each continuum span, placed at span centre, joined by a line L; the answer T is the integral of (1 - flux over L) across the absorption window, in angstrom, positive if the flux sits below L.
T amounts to 1.0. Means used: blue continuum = 3.71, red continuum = 3.07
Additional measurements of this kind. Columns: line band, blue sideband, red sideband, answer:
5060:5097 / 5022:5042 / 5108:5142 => -1.5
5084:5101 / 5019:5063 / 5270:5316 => 0.0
